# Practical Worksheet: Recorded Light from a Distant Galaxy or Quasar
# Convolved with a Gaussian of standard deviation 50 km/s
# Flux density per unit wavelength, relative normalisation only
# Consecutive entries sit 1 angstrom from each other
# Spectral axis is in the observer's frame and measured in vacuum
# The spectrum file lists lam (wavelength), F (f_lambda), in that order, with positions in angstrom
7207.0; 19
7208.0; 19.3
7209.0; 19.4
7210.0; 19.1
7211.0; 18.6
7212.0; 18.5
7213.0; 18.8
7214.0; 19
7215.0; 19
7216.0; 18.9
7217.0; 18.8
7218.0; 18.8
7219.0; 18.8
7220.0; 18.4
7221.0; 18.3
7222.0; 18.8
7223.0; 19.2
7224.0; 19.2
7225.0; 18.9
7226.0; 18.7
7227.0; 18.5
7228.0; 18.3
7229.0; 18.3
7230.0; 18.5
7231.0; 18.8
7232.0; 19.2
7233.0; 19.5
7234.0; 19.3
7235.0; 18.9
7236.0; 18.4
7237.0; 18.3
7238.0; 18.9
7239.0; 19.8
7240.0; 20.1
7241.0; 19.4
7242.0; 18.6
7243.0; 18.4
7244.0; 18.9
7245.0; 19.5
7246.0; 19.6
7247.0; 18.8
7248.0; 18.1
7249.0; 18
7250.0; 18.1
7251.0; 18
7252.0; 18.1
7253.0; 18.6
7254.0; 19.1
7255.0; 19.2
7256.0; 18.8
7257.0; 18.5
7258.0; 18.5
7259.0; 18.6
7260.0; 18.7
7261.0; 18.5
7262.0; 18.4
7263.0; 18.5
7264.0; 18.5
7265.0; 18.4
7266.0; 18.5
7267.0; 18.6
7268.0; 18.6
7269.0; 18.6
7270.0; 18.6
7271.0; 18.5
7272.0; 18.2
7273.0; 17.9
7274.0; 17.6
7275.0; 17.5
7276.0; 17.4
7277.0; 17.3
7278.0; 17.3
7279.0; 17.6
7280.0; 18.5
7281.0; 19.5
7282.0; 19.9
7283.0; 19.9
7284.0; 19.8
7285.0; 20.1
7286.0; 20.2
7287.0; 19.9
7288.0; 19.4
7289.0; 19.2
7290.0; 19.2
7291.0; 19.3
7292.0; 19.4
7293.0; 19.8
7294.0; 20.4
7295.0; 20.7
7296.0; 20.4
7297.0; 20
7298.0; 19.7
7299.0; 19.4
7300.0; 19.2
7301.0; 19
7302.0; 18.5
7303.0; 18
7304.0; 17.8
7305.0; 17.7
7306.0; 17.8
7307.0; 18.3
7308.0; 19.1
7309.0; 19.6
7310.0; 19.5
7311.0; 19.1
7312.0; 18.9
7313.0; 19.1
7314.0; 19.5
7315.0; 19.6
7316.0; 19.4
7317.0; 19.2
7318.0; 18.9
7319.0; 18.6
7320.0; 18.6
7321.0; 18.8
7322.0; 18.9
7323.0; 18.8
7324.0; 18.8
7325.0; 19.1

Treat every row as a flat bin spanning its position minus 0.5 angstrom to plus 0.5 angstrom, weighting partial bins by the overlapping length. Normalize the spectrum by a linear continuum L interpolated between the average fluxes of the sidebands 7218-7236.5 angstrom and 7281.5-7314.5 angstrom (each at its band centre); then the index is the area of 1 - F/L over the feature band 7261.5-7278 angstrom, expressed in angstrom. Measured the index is 0.8 angstrom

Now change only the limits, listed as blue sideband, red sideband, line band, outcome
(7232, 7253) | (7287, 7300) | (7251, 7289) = 1.3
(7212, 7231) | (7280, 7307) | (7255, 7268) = 0.3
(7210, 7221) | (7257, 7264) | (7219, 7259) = -0.3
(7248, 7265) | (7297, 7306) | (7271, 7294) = -0.3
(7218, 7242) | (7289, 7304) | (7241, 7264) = 0.5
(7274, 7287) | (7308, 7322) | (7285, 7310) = -0.4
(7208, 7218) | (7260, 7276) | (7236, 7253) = -0.2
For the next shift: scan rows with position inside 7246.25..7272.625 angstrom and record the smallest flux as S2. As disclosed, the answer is 18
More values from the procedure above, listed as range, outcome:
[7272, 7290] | 17.3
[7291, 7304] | 17.8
